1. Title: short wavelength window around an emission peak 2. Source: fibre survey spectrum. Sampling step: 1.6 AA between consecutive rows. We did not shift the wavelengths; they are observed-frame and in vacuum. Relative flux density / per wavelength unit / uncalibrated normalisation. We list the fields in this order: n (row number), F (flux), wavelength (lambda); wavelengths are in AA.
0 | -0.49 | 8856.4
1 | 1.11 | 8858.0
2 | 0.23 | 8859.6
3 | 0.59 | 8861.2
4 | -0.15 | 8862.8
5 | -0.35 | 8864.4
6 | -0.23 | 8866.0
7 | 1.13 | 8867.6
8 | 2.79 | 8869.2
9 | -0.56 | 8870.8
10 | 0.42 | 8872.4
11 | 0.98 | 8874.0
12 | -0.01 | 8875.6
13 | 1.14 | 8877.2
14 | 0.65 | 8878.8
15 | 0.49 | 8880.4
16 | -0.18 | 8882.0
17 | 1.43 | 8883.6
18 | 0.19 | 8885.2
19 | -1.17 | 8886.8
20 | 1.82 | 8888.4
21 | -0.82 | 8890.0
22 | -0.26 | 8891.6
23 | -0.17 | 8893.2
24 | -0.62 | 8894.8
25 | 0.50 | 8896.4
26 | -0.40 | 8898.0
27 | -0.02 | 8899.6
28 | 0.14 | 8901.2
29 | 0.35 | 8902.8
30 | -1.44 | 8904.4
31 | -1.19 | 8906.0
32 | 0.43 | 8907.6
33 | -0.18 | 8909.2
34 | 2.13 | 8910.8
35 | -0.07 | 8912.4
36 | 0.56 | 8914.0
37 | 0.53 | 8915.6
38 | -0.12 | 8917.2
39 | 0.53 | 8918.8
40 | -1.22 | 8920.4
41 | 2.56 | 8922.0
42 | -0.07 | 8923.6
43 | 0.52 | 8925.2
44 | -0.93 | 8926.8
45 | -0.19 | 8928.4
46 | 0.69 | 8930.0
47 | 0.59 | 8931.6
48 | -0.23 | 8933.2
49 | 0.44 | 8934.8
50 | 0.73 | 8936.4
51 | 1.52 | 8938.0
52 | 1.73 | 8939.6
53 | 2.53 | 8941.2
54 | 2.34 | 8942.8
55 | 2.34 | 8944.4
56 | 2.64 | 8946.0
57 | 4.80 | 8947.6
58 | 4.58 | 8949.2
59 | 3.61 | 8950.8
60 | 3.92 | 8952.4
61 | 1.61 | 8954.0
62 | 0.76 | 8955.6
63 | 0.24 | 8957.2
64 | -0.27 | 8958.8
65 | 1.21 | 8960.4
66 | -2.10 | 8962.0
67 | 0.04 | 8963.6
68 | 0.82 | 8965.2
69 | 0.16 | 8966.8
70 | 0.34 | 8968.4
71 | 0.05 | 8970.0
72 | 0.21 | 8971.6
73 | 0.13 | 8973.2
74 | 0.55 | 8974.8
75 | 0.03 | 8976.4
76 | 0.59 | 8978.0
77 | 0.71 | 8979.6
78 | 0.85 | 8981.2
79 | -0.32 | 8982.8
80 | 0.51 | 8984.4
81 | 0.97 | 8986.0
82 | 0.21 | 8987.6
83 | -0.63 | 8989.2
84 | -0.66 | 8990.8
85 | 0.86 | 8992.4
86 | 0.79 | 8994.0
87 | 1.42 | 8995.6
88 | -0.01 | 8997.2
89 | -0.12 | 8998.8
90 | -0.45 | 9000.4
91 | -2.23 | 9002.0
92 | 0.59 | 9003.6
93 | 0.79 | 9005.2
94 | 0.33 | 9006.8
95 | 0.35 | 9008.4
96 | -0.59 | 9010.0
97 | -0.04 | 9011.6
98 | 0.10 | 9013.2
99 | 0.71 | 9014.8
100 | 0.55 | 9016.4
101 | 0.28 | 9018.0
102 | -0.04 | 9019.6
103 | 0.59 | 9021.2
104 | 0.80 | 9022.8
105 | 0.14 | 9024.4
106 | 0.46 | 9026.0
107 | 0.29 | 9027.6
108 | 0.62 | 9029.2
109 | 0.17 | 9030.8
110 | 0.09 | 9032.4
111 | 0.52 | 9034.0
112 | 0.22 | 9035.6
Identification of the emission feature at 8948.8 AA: [O II]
